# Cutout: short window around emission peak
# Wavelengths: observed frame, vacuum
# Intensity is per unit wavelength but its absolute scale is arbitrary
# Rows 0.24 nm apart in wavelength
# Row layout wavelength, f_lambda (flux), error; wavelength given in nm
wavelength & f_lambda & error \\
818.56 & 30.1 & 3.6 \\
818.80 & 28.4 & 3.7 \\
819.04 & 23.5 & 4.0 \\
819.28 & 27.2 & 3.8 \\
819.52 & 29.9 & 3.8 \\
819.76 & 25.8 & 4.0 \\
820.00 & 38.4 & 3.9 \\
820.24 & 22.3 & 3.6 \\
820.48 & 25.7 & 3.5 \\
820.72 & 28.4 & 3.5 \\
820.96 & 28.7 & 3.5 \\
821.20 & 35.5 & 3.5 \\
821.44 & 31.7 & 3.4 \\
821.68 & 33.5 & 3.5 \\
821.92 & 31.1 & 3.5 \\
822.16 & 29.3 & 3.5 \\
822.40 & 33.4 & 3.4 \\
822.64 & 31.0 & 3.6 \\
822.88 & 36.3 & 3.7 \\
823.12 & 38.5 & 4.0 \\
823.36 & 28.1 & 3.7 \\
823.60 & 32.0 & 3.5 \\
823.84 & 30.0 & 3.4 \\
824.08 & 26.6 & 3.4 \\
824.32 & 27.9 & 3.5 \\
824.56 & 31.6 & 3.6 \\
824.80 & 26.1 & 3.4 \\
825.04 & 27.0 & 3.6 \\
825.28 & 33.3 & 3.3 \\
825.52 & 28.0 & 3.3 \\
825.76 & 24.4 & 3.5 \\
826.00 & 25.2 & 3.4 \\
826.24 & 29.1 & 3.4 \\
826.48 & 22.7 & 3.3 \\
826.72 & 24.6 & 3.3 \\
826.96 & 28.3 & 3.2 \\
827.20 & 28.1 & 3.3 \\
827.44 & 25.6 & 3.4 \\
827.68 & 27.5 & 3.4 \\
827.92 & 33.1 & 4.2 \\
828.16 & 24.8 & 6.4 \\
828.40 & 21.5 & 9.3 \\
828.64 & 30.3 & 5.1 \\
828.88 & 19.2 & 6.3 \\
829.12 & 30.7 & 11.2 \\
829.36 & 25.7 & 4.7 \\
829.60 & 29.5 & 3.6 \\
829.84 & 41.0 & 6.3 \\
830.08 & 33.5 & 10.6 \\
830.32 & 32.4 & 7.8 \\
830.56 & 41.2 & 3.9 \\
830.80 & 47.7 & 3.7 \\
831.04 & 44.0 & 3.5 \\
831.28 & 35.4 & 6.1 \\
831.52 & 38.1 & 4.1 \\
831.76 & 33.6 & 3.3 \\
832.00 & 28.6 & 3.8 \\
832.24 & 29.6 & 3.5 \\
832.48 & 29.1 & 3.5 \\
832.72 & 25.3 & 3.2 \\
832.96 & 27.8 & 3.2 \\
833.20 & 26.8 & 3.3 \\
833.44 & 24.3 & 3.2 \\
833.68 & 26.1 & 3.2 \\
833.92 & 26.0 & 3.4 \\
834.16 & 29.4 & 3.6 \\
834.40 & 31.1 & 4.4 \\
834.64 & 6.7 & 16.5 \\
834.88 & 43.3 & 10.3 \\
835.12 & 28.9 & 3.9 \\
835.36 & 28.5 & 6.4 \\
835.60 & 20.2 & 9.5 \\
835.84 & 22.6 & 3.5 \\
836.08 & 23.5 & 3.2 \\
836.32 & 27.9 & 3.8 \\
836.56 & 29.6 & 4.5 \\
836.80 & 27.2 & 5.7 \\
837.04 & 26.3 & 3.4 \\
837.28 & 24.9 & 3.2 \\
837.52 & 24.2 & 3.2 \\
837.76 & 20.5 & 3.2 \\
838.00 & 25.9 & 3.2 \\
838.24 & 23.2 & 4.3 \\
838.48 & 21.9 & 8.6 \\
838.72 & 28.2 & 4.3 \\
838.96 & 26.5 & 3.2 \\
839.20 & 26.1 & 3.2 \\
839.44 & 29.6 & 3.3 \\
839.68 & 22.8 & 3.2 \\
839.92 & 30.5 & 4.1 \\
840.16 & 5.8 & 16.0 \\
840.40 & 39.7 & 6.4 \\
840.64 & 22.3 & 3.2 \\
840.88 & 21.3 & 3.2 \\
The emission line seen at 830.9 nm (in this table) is [O III] 5007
